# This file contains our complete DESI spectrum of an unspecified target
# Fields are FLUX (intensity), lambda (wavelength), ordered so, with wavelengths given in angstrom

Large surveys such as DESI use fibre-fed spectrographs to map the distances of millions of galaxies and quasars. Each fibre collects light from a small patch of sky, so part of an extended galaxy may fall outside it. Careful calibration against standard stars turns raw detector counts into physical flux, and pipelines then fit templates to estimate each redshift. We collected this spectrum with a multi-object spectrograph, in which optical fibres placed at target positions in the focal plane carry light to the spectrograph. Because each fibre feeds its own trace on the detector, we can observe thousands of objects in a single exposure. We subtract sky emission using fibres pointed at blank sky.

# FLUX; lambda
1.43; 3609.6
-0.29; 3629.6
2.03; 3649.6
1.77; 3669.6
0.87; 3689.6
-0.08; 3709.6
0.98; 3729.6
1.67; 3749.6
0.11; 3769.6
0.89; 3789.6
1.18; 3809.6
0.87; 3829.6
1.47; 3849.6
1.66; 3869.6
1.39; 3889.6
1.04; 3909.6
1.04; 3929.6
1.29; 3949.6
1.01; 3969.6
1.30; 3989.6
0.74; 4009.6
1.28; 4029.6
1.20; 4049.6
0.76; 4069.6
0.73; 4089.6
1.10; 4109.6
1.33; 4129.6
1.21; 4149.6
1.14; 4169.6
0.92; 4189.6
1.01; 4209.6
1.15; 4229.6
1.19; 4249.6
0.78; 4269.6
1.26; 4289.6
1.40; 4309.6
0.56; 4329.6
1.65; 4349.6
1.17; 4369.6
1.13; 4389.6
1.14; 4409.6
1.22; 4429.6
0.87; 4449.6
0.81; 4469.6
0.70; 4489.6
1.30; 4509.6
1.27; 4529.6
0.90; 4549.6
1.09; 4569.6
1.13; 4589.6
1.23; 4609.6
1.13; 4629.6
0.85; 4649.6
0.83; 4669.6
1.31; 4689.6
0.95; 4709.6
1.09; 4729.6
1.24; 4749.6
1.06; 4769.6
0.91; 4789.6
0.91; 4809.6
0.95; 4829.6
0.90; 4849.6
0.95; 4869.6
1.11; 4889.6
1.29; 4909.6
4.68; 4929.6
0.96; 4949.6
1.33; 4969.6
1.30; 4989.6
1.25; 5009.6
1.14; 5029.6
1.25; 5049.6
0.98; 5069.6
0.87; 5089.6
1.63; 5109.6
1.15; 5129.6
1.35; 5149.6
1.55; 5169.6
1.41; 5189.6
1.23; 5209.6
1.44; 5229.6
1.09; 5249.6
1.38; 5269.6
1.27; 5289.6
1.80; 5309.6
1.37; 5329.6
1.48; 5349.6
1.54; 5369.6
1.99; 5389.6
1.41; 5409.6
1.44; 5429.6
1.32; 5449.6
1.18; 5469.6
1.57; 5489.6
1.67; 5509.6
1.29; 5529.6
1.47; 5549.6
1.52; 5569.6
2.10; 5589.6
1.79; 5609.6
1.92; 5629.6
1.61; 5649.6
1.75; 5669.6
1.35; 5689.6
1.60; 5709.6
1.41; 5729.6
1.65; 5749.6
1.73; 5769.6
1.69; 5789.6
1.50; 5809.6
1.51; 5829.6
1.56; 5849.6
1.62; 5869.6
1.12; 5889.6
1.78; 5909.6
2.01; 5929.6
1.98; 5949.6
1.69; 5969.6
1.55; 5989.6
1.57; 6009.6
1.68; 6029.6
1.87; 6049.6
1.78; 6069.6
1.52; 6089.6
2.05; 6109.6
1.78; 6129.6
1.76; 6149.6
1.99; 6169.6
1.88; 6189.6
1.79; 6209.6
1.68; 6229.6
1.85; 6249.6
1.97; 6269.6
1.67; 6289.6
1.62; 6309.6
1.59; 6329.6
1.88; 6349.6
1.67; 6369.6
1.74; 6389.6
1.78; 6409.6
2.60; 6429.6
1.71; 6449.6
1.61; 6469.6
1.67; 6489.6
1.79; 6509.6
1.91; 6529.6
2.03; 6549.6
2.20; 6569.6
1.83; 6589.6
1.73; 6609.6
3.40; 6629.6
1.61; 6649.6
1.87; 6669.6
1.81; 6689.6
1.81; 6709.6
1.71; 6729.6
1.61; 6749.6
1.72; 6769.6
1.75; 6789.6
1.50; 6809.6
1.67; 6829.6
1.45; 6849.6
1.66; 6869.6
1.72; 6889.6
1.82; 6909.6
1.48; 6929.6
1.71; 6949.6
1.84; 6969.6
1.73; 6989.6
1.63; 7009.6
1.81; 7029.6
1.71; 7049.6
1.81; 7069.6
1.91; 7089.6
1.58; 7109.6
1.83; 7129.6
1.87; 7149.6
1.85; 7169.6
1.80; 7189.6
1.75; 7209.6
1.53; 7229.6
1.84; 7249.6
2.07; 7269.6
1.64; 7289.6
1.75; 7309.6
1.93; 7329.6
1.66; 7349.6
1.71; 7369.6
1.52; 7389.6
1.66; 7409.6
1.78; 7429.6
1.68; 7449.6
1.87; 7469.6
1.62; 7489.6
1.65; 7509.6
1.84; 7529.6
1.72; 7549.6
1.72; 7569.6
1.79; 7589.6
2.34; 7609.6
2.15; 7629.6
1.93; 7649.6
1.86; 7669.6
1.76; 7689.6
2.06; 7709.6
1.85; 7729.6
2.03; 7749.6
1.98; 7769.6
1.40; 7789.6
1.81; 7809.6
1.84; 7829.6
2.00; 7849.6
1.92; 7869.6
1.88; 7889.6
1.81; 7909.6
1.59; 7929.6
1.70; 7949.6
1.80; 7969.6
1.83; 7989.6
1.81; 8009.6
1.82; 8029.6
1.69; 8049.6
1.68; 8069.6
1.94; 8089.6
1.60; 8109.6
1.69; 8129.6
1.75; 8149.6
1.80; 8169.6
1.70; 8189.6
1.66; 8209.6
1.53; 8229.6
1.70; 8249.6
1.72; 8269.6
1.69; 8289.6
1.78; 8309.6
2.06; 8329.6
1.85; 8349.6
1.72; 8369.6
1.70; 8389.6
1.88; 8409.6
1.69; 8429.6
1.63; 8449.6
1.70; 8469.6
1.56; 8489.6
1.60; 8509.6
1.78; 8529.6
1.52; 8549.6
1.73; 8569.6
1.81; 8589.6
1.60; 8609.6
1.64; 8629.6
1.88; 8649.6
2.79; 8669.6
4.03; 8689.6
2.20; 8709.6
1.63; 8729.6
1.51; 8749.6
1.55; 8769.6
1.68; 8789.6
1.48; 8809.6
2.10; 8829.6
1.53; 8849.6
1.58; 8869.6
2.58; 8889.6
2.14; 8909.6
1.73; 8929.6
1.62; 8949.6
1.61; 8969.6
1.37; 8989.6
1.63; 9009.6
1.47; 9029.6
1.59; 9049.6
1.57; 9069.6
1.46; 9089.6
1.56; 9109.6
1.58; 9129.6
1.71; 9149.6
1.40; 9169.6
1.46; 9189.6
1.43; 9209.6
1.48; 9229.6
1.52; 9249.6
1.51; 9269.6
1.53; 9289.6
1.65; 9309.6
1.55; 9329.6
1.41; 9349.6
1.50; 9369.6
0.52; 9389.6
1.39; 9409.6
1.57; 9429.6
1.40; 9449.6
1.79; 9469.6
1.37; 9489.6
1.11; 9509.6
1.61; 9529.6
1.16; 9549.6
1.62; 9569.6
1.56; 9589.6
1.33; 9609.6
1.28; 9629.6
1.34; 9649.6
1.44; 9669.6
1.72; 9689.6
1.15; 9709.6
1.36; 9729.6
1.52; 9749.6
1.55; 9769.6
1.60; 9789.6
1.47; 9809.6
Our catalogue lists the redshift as 0.32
